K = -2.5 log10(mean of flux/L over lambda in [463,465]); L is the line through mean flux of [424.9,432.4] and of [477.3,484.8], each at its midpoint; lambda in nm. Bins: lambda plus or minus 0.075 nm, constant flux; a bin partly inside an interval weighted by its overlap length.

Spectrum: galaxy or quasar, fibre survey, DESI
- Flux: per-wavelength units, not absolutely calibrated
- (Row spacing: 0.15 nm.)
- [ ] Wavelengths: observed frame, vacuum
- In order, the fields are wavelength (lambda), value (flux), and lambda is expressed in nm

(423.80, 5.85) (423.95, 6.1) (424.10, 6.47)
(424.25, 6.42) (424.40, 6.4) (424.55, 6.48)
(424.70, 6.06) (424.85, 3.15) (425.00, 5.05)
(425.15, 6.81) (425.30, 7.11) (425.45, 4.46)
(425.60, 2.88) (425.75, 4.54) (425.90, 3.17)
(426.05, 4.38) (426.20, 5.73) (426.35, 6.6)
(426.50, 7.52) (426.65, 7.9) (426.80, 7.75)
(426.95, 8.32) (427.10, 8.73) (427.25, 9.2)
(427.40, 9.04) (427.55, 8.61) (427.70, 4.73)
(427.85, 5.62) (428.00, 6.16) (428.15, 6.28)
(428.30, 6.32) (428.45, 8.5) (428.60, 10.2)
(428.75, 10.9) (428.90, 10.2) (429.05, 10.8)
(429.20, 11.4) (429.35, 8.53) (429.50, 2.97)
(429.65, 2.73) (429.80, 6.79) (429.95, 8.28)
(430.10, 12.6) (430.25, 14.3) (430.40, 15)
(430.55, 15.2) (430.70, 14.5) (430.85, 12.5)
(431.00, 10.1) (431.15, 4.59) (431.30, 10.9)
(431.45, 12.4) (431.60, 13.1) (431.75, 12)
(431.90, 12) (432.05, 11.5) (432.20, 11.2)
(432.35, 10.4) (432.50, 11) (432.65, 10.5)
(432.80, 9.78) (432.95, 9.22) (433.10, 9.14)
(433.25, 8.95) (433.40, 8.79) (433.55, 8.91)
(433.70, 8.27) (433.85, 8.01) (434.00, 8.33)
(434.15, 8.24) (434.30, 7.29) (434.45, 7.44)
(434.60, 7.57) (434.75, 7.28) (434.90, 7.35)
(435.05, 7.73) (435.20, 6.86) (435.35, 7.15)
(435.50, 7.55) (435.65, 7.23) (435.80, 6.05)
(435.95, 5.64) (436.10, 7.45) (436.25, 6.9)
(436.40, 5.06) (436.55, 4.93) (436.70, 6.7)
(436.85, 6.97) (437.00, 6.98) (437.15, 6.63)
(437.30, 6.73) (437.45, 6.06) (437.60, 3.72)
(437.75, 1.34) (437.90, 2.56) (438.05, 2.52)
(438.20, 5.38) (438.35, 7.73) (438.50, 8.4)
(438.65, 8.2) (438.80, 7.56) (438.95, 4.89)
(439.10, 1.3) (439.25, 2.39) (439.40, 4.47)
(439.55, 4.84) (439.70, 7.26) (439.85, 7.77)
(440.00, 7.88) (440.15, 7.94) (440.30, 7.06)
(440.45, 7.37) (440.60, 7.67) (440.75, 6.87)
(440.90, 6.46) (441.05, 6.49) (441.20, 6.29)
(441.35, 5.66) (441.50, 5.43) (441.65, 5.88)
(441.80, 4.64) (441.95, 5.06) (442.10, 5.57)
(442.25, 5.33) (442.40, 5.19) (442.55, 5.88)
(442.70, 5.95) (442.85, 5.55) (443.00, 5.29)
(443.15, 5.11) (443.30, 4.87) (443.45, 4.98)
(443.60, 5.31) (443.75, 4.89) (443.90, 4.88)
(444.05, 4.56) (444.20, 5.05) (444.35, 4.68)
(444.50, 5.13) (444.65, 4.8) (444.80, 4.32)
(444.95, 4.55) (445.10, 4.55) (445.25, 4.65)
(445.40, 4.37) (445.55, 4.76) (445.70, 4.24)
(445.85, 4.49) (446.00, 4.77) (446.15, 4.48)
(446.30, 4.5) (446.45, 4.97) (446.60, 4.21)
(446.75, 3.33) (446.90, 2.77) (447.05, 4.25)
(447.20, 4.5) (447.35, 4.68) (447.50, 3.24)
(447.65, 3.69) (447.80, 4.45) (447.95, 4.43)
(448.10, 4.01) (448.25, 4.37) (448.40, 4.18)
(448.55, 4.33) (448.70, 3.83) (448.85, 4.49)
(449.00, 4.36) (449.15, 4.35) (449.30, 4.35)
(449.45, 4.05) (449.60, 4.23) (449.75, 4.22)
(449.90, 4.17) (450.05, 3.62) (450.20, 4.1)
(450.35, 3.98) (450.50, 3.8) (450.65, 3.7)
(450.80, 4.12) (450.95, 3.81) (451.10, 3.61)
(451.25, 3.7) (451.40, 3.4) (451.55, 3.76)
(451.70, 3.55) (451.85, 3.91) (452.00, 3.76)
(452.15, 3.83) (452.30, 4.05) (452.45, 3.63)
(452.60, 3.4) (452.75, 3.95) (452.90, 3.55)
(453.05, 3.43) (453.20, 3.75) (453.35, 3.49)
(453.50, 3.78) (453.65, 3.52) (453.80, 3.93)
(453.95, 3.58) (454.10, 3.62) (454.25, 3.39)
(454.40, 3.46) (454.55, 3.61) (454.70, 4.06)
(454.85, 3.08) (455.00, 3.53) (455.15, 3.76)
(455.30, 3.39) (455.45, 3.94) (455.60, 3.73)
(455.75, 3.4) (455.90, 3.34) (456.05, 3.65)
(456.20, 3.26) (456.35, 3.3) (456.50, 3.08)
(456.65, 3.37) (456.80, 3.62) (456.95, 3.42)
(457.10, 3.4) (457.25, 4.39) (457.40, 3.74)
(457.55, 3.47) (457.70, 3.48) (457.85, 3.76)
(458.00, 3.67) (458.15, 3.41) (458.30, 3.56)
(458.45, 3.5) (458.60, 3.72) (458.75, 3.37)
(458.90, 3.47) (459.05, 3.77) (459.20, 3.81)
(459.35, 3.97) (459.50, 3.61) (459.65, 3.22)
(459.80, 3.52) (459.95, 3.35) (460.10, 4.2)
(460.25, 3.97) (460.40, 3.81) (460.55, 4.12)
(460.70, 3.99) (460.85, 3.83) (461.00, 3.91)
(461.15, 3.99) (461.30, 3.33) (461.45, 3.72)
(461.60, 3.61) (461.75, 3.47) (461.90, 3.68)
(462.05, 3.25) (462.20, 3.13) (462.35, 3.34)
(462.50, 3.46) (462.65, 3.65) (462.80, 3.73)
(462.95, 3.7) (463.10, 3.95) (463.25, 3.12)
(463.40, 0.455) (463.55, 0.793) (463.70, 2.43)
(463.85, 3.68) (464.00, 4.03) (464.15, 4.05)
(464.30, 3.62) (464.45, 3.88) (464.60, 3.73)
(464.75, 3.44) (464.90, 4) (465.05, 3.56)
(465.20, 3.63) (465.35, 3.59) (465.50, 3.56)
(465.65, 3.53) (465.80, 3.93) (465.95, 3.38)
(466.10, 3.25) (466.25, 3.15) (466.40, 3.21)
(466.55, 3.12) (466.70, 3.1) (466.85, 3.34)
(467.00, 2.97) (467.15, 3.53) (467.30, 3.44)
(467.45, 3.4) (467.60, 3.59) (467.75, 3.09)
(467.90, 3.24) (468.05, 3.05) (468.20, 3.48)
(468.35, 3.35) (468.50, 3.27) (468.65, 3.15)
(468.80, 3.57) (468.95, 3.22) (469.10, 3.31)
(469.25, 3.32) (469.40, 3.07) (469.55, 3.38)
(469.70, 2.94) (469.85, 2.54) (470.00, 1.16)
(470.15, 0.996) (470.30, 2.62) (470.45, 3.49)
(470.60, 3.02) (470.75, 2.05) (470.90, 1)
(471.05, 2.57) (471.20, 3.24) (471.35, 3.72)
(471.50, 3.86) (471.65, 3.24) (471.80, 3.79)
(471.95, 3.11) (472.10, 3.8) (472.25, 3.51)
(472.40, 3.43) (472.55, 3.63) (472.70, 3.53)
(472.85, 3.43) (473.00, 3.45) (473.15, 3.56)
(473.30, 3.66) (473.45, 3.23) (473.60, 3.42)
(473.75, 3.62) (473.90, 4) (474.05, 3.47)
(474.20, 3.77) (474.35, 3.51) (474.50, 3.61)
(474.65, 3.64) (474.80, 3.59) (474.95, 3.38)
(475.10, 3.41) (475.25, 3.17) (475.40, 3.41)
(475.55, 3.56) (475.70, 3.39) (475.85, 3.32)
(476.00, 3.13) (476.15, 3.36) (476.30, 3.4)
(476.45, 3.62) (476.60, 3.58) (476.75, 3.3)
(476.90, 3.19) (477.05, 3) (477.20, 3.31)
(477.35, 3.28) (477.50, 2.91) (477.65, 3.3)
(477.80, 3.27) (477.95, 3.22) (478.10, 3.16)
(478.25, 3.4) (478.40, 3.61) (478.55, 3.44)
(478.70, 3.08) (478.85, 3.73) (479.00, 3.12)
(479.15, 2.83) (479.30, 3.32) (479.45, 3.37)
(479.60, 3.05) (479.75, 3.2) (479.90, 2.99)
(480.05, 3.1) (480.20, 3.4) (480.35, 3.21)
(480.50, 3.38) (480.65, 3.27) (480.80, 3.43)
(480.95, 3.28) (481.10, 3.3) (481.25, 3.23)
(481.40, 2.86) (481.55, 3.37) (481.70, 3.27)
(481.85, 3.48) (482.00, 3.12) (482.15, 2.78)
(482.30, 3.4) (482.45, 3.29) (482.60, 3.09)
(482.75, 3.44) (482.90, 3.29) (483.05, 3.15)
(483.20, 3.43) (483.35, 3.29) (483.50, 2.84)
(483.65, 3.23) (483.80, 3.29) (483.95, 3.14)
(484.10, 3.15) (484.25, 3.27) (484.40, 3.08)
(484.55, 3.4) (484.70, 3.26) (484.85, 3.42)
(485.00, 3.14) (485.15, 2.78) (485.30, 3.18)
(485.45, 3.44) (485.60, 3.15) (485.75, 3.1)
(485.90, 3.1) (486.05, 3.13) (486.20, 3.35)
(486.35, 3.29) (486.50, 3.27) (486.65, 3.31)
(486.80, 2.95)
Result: 0.48 mag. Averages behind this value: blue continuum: 8.59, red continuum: 3.24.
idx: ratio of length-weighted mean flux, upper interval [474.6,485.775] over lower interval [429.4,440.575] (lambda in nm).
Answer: 0.41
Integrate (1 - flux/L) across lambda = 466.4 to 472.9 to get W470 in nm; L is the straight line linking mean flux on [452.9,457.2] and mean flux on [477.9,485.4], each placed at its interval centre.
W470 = 0.50 nm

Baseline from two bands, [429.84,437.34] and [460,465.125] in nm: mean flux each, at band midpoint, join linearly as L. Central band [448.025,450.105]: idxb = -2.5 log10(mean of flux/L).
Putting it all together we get 0.406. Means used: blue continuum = 9.06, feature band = 4.19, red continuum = 3.49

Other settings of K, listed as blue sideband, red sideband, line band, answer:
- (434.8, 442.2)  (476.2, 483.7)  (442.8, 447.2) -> 0.21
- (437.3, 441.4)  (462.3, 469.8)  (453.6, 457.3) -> 0.21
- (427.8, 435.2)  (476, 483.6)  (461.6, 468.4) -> 0.47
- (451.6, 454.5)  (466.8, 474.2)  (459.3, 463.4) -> -0.05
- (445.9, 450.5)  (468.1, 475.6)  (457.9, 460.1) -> 0.04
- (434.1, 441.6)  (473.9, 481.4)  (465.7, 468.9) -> 0.23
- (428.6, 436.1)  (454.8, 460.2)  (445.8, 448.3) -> 0.39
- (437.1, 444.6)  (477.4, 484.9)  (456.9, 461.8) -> 0.22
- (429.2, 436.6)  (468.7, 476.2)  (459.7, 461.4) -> 0.29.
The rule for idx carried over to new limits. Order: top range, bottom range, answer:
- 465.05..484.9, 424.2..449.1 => 0.49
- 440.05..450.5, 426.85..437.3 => 0.56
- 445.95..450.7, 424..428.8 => 0.63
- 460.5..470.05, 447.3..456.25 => 0.87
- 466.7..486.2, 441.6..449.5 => 0.70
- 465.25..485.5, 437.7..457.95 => 0.73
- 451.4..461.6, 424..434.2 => 0.43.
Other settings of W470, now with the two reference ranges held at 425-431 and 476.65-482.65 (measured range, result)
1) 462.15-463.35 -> 0.34 nm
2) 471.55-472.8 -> 0.14 nm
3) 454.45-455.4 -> 0.34 nm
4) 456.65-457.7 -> 0.34 nm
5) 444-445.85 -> 0.54 nm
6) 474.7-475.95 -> 0.08 nm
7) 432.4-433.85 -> -0.32 nm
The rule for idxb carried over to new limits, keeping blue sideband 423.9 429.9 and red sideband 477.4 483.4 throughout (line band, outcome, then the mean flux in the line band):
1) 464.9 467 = 0.23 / 3.42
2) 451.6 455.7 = 0.34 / 3.65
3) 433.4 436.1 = -0.19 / 7.5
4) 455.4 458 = 0.33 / 3.55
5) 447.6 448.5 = 0.27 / 4.21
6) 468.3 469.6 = 0.21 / 3.29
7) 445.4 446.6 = 0.21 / 4.56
